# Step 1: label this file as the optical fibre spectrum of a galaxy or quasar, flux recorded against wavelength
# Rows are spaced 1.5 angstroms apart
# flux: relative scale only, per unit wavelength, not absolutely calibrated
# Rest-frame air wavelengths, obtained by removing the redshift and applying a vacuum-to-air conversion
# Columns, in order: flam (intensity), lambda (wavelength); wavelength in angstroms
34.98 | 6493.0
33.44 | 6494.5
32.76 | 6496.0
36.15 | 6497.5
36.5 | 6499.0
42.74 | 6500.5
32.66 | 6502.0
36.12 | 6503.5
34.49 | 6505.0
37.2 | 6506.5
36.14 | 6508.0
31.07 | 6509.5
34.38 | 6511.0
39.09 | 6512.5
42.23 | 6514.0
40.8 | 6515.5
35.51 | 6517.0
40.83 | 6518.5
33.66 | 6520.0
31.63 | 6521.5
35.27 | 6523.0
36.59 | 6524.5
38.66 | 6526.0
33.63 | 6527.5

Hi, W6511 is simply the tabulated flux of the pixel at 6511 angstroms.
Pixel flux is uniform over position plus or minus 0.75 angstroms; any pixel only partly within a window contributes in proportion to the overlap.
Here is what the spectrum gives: 34.38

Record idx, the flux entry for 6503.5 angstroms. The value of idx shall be 36.12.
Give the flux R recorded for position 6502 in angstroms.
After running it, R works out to 32.66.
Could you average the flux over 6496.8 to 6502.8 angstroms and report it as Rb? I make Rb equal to 37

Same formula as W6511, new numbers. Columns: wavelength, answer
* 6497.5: 36.15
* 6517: 35.51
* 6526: 38.66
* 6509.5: 31.07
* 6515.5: 40.8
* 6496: 32.76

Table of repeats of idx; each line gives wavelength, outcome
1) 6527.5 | 33.63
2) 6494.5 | 33.44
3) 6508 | 36.14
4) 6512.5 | 39.09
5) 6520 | 33.66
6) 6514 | 42.23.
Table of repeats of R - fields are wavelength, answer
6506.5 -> 37.2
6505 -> 34.49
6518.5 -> 40.83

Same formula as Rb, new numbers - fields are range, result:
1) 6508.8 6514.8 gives 36.8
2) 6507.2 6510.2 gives 33.7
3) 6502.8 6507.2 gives 35.9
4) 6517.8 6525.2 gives 35.6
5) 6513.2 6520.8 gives 38.6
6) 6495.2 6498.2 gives 34.4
